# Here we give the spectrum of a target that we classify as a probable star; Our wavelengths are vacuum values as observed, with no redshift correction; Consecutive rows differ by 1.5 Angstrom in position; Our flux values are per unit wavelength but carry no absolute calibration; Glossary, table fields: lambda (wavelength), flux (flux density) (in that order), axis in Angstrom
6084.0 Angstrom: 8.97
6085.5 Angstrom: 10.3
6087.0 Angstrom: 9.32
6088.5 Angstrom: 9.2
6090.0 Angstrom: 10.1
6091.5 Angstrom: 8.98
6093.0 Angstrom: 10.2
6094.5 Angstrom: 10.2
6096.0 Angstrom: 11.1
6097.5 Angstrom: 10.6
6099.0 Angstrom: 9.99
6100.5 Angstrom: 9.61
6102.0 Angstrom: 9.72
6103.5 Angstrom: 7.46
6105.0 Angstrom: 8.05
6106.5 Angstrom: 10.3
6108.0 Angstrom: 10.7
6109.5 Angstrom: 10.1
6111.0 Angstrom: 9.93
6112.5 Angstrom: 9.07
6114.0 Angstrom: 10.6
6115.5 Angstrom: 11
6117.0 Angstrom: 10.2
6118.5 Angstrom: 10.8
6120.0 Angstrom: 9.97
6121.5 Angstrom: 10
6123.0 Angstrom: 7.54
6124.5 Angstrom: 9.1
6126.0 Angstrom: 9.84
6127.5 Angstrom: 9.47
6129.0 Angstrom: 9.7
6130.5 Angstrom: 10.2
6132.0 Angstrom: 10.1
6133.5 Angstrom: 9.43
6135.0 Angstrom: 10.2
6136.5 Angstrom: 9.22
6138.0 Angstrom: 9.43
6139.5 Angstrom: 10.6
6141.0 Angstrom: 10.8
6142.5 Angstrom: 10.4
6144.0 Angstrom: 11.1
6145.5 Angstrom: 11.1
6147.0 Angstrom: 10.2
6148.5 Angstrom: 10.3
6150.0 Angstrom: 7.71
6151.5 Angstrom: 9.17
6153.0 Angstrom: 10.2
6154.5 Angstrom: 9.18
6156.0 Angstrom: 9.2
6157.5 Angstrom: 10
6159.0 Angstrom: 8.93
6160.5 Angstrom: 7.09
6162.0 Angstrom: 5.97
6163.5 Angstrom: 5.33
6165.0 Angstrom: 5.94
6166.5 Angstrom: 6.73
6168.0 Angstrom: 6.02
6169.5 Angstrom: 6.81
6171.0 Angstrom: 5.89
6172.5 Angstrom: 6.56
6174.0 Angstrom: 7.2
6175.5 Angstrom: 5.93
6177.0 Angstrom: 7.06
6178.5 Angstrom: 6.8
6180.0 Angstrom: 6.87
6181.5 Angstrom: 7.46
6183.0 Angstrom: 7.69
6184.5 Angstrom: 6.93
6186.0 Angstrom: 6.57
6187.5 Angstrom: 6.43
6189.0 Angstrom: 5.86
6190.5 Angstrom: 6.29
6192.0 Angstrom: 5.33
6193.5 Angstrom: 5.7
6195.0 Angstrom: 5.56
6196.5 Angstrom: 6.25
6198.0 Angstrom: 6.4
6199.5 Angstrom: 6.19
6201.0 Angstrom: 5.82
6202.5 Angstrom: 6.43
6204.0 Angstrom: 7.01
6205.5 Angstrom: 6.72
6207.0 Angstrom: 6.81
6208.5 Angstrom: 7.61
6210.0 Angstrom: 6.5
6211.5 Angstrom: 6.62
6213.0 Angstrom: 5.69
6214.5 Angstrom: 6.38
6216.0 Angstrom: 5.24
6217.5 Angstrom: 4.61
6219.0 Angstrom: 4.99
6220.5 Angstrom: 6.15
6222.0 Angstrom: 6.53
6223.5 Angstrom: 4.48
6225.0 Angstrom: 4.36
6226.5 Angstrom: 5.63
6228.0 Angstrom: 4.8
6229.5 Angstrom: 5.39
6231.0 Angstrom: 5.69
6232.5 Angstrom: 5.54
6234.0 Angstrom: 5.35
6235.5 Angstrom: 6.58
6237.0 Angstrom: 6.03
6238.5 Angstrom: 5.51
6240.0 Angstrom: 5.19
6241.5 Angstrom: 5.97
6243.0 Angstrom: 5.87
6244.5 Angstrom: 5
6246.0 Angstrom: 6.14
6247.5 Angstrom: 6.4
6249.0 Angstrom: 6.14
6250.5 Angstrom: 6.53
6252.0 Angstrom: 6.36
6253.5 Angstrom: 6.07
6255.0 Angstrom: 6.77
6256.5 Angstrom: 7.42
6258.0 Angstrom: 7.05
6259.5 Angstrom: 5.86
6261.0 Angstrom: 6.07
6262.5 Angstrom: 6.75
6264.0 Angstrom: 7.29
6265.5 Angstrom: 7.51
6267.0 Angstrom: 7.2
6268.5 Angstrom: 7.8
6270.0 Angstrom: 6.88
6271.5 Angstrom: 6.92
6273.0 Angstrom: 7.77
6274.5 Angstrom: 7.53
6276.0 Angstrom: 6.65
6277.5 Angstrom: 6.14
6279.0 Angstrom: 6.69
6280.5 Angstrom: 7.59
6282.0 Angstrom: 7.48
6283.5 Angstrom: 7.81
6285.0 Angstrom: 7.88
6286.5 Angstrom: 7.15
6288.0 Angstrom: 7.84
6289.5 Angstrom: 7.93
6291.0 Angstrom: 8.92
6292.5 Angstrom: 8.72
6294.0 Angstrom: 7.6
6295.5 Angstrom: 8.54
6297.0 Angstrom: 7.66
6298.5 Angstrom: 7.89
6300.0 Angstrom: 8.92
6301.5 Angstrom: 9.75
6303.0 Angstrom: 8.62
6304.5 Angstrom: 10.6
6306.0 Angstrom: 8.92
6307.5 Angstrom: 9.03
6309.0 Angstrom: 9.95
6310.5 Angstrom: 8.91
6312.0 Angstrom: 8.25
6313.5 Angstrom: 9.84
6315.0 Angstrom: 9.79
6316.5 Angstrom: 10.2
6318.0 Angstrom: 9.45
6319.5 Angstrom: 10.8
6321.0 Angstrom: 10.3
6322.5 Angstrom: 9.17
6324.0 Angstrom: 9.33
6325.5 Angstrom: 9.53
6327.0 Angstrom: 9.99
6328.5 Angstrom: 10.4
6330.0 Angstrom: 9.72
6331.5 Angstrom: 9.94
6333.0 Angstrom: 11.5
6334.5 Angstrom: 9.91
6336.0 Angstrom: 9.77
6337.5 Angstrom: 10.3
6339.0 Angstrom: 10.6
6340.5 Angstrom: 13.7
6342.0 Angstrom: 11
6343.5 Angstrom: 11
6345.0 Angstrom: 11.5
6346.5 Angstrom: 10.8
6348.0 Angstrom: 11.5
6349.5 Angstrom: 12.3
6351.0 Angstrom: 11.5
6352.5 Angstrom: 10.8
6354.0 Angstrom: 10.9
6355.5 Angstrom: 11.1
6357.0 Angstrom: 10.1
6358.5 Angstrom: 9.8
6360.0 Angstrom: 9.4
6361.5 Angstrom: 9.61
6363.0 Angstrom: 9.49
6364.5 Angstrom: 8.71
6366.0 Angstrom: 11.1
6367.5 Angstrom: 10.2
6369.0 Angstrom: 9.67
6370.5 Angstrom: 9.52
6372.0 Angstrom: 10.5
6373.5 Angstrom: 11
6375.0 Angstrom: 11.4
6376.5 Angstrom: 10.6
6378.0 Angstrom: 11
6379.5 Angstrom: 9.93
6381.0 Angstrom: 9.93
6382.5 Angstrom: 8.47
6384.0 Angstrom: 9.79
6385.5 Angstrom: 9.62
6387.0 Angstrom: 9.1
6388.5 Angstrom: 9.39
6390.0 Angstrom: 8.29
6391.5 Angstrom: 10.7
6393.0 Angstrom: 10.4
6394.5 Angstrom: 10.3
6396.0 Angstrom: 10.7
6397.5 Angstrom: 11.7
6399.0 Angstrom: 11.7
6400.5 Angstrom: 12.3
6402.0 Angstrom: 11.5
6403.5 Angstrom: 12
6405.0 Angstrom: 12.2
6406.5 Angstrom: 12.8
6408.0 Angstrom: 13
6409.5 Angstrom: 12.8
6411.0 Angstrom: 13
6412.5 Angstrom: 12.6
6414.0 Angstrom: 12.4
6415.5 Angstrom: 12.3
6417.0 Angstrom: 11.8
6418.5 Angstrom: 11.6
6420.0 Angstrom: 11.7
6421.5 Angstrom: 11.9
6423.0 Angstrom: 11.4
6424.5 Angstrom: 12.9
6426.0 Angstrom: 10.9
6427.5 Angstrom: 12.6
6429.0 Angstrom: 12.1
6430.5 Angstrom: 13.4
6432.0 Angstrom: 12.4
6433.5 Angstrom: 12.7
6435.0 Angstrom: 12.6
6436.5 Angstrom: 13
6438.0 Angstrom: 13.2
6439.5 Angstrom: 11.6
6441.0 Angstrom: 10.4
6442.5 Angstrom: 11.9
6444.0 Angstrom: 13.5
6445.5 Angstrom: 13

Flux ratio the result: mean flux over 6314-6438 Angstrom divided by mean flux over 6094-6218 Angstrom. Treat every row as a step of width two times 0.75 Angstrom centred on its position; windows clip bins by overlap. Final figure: 1.33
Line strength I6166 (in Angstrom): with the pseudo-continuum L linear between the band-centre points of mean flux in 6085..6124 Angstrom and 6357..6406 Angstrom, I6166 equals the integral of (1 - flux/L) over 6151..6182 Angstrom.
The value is 8.1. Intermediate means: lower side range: 9.8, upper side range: 10.3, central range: 7.33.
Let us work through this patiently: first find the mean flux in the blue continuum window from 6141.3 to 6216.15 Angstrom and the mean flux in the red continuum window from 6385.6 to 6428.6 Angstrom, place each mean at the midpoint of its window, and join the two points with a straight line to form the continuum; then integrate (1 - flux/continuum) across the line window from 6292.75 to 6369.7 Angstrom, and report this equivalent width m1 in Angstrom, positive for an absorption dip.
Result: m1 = 1.15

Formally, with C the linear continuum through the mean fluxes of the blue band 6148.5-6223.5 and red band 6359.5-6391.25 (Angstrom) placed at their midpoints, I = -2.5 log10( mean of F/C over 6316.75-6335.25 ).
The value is -0.11 mag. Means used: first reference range 6.75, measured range 10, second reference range 9.86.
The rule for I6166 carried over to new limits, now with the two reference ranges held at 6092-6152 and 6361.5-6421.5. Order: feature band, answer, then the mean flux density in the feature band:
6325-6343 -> 0.22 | 10.6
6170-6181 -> 3.76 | 6.64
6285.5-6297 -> 2.68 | 8.07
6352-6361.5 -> 0.43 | 10.3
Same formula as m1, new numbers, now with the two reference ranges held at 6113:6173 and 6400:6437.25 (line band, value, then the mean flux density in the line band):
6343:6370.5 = 2.6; 10.5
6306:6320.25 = 2.0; 9.55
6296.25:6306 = 1.8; 8.91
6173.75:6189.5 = 4.5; 6.8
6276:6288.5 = 4.0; 7.27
